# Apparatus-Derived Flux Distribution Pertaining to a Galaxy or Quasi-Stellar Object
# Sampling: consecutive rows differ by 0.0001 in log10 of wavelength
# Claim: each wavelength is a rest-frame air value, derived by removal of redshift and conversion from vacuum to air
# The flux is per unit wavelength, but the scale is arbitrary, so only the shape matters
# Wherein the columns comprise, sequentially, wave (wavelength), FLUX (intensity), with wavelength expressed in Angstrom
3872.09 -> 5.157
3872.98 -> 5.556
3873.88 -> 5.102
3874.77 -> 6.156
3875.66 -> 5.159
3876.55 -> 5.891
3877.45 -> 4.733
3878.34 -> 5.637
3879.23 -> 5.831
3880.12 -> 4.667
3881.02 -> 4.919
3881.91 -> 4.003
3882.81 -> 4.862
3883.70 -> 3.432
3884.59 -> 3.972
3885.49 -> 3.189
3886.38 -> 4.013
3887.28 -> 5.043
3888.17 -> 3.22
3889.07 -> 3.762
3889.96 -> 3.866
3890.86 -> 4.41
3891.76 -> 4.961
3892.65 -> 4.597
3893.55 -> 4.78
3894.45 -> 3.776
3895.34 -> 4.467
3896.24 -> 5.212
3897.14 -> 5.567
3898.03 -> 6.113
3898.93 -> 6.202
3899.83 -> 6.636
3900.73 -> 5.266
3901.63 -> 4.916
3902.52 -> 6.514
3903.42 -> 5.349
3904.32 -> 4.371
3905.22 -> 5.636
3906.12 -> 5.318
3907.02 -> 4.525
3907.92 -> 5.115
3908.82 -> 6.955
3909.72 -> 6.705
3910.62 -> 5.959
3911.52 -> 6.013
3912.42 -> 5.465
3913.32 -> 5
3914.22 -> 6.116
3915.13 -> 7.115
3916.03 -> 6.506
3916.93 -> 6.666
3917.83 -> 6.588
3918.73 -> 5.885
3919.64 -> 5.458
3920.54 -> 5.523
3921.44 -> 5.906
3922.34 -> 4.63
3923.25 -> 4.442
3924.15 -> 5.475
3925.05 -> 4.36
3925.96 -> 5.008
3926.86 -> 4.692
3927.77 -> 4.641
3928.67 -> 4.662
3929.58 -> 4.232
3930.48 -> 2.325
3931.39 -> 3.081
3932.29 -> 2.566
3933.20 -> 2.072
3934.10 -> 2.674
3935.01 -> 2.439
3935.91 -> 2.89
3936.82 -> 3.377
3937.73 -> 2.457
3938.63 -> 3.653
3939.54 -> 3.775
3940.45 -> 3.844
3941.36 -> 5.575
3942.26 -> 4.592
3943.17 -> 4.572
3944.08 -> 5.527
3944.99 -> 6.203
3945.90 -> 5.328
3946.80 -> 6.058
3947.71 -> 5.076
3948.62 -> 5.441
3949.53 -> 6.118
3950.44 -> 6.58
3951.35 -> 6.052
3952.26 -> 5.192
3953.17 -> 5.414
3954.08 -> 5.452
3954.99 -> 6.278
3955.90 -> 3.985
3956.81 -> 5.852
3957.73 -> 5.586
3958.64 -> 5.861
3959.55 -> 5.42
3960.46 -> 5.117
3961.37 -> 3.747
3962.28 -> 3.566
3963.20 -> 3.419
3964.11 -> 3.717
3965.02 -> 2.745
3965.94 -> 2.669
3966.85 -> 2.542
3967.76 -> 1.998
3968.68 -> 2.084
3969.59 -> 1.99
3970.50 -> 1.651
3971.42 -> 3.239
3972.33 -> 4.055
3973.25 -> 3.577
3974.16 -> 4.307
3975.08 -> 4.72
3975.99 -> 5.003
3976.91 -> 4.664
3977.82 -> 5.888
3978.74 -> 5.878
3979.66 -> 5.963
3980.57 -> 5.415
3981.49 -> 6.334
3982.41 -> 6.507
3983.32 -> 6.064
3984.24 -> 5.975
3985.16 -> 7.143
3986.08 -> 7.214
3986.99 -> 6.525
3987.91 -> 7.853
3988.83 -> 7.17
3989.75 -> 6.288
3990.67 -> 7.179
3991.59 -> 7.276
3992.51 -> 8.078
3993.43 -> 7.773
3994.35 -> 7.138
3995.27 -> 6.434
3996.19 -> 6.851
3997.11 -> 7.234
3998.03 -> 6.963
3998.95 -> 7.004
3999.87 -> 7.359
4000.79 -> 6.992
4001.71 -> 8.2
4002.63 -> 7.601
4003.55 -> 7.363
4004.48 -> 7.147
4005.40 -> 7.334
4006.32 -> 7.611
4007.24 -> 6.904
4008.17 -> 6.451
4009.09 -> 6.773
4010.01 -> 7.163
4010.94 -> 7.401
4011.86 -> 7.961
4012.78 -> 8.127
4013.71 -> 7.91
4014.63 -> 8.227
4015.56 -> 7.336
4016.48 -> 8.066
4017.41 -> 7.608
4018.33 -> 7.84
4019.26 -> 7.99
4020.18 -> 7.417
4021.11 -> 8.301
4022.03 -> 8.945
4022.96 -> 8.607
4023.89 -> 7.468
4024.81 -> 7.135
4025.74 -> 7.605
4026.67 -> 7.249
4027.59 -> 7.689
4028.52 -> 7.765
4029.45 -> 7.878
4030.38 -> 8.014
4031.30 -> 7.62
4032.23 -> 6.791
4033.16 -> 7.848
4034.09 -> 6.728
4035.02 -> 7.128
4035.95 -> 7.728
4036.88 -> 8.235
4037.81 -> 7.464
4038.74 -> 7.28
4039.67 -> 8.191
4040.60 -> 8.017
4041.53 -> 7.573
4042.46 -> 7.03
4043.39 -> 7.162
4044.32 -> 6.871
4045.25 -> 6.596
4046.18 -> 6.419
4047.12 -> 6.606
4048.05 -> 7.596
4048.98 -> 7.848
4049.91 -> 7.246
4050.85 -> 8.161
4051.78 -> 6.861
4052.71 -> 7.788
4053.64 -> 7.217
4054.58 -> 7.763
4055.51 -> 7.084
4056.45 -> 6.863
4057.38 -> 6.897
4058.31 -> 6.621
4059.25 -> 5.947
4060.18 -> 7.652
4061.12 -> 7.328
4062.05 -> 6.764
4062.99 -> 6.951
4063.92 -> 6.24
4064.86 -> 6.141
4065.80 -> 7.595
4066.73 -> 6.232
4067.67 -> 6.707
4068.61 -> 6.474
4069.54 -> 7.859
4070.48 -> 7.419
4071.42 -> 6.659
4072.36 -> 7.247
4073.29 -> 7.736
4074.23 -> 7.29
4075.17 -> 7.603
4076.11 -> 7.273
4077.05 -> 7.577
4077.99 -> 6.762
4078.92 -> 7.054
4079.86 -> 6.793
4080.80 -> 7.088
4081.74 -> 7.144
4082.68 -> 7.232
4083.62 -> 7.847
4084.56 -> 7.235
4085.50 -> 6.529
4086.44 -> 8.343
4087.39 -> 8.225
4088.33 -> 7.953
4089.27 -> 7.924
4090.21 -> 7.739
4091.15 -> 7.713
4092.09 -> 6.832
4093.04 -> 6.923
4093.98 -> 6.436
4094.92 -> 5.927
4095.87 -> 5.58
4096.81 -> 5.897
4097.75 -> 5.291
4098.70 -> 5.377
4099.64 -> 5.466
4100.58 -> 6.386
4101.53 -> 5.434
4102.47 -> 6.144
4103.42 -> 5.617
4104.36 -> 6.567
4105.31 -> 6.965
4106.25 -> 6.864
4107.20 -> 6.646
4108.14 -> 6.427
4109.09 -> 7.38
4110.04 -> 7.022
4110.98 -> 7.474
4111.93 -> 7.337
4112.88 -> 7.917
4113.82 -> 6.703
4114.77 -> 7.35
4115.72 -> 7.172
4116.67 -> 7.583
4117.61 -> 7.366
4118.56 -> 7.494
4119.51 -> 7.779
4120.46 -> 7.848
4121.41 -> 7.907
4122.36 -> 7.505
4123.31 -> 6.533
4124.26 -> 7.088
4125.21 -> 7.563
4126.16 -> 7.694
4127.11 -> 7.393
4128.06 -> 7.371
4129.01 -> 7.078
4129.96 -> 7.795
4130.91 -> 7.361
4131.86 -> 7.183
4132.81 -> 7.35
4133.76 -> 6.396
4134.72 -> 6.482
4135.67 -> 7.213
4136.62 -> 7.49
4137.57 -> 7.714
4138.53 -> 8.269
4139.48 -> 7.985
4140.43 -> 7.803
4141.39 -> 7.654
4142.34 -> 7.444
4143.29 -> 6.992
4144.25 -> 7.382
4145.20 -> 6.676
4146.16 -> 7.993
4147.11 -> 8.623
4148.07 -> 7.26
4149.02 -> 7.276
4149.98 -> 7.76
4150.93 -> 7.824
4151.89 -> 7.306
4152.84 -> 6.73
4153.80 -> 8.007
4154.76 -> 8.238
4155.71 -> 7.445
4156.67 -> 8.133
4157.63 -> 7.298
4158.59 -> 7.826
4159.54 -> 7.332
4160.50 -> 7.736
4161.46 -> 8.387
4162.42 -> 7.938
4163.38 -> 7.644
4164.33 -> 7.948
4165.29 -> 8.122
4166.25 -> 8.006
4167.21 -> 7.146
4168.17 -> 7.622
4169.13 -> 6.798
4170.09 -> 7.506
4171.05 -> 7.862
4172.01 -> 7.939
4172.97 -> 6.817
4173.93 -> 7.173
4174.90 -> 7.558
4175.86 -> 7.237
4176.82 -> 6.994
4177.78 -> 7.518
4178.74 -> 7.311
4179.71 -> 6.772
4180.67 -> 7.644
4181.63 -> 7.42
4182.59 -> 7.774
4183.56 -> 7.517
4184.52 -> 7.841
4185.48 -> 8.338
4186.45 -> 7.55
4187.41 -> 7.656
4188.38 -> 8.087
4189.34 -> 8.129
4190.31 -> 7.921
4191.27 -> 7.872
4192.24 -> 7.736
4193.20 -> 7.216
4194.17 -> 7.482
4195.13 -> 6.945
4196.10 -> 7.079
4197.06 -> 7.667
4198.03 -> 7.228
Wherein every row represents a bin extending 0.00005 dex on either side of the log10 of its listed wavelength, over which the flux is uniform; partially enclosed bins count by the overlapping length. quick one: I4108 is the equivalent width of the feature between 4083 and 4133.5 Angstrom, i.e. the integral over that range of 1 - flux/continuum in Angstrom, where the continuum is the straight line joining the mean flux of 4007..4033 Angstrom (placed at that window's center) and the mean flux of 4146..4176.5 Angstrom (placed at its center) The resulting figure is 4.07 Angstrom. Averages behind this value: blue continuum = 7.66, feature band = 7.03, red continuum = 7.63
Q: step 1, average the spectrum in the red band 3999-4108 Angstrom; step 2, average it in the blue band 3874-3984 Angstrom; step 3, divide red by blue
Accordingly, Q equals 1.50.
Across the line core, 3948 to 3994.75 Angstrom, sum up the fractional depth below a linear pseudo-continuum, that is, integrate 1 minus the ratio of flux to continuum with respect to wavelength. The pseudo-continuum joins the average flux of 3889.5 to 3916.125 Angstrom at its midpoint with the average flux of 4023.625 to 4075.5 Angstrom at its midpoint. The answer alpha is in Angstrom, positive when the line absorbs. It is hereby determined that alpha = 8.1 Angstrom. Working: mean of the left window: 5.43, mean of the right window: 7.25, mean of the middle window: 5.21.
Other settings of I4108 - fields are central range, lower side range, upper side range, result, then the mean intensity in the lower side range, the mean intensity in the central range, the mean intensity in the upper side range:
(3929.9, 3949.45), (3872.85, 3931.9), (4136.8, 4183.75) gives 5.2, 5.09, 4.02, 7.58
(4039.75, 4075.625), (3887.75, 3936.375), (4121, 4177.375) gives -3.3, 4.94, 7.12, 7.51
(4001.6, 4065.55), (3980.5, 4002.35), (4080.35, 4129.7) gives -3.7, 6.99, 7.41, 7.01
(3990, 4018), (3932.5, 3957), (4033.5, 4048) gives -4.9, 4.65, 7.38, 7.28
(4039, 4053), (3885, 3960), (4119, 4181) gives -2.2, 4.96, 7.33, 7.5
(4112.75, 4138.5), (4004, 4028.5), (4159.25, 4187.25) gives 0.8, 7.63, 7.35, 7.57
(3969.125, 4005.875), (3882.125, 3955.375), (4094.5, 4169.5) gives -3.3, 4.91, 6.19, 7.23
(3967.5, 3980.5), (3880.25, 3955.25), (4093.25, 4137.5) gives 3.5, 4.89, 4.01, 6.9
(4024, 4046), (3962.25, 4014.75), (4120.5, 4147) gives -3.5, 5.95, 7.45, 7.41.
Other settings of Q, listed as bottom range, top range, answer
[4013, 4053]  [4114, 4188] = 0.99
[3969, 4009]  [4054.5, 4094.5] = 1.15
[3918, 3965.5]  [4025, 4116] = 1.54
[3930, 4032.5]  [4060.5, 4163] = 1.23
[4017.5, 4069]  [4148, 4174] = 1.04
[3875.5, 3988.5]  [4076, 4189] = 1.50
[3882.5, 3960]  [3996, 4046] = 1.52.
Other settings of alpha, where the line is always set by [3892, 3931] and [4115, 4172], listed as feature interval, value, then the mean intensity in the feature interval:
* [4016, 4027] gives -2.53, 7.86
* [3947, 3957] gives 0.26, 5.59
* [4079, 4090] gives -0.77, 7.47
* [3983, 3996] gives -1.97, 7.01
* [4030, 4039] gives -1.34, 7.48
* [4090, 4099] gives 0.92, 6.35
